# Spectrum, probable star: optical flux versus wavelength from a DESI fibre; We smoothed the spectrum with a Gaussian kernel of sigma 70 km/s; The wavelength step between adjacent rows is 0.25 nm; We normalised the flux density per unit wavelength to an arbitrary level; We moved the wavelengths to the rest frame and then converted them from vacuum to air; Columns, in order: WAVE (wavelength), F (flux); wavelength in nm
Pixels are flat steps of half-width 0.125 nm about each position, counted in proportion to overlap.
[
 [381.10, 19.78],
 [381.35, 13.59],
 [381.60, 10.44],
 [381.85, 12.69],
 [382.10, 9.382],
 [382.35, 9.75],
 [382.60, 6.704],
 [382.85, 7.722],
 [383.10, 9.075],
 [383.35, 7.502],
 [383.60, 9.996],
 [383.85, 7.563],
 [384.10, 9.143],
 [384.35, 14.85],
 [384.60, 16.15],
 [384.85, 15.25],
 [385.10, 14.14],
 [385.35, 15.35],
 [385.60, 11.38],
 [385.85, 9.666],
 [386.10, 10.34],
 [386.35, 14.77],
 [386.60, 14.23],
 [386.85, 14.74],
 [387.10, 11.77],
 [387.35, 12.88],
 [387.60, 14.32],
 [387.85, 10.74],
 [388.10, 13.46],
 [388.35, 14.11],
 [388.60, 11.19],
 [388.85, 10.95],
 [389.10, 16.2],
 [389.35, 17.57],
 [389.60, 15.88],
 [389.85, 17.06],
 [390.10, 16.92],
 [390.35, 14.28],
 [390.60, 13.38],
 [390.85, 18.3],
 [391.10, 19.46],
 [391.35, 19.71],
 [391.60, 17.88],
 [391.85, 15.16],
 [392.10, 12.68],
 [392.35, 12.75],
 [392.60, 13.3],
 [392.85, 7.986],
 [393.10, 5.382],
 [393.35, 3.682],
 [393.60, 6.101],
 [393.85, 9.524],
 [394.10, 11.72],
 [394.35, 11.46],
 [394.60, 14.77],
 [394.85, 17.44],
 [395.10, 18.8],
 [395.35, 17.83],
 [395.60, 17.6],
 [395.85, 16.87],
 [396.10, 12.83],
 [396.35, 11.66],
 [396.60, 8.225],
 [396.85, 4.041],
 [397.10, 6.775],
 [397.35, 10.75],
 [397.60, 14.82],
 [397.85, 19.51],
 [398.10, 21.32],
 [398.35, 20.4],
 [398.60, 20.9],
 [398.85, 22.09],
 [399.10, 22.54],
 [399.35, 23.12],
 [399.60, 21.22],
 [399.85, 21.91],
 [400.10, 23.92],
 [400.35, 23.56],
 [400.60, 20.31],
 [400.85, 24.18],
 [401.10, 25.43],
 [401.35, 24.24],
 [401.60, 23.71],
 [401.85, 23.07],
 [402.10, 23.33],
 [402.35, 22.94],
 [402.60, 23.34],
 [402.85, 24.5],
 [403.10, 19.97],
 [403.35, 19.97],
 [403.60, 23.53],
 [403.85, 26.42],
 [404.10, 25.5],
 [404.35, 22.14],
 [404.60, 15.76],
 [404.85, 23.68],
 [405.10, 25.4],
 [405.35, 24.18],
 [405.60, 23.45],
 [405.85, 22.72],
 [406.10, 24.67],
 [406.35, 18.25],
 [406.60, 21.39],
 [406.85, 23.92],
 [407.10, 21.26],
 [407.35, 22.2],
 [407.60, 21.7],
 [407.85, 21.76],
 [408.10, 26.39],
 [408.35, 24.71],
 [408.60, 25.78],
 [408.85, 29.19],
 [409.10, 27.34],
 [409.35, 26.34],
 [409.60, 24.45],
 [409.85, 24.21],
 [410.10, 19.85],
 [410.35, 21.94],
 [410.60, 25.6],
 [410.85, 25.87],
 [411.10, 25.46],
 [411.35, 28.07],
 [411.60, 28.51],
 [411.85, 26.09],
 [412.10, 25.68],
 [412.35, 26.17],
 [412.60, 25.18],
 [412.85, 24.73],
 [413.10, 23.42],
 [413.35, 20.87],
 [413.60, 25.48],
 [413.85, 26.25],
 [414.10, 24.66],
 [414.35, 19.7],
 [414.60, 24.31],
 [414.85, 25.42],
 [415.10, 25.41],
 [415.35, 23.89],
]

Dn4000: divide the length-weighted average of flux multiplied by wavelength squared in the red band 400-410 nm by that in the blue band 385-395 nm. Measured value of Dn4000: 1.90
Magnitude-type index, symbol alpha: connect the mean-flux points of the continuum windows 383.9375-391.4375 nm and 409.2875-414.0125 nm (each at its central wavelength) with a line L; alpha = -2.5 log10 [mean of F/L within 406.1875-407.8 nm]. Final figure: 0.06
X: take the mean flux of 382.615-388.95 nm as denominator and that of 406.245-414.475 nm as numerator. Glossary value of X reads 2.03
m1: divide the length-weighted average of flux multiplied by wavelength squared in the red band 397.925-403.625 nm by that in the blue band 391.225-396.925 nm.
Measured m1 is 1.9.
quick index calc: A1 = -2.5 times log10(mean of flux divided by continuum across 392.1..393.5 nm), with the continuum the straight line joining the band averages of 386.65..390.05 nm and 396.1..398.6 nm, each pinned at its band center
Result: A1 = 0.47 mag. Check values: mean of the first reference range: 14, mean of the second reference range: 13.4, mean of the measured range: 8.94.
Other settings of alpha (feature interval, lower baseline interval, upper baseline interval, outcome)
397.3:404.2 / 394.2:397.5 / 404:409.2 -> -0.24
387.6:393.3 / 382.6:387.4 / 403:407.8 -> 0.03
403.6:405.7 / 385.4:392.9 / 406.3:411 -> -0.07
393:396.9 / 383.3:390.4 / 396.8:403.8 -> 0.44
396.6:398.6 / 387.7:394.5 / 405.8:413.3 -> 0.23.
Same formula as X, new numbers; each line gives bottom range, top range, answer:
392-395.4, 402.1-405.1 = 1.97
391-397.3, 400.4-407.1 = 1.83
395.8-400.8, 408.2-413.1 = 1.46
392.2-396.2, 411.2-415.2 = 2.02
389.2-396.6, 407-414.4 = 1.77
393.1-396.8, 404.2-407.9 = 1.80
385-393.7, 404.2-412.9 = 1.80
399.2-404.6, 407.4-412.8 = 1.10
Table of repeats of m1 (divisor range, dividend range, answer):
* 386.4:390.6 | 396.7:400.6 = 1.38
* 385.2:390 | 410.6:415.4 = 2.10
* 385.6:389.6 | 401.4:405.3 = 1.89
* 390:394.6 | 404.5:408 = 1.87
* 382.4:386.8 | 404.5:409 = 2.27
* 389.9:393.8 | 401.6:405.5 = 1.86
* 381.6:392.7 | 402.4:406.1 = 1.90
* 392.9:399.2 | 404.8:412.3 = 1.88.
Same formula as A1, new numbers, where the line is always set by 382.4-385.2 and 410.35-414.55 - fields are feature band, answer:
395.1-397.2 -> 0.32 mag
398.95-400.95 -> -0.20 mag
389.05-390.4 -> -0.20 mag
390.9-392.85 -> -0.06 mag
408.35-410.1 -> -0.10 mag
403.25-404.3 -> -0.15 mag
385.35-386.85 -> -0.07 mag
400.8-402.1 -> -0.23 mag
